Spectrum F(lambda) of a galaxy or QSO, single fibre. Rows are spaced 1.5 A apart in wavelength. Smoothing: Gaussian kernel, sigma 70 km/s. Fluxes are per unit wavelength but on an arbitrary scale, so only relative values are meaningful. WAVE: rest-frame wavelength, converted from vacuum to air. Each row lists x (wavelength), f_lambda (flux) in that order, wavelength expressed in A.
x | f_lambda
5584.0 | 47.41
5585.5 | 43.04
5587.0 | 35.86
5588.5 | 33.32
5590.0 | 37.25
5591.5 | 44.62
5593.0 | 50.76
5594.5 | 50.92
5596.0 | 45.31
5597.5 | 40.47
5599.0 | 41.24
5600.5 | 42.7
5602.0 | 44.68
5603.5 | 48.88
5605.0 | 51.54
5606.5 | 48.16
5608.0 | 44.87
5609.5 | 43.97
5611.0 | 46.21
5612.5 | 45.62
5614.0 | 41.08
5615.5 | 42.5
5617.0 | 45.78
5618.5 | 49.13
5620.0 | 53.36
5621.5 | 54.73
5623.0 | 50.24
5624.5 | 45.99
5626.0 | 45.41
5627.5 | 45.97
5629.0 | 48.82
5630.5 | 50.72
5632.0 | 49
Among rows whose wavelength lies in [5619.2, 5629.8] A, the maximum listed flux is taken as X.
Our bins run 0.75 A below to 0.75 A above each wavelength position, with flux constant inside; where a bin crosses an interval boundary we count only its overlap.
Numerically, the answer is 54.73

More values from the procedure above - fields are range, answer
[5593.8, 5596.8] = 50.92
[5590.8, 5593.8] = 50.76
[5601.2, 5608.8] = 51.54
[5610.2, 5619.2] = 49.13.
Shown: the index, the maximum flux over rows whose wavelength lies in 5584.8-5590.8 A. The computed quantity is 43.04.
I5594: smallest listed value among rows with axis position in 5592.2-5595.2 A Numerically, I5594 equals 50.76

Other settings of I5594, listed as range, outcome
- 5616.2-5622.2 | 45.78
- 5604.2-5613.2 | 43.97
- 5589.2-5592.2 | 37.25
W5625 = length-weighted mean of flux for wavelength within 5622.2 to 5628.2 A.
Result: 47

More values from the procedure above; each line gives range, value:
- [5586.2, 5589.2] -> 34.8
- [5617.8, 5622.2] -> 52.4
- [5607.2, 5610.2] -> 44.5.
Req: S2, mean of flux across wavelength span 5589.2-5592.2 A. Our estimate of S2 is 40.7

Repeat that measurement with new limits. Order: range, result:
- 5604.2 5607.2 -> 49.9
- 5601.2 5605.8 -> 48.3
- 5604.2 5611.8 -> 47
